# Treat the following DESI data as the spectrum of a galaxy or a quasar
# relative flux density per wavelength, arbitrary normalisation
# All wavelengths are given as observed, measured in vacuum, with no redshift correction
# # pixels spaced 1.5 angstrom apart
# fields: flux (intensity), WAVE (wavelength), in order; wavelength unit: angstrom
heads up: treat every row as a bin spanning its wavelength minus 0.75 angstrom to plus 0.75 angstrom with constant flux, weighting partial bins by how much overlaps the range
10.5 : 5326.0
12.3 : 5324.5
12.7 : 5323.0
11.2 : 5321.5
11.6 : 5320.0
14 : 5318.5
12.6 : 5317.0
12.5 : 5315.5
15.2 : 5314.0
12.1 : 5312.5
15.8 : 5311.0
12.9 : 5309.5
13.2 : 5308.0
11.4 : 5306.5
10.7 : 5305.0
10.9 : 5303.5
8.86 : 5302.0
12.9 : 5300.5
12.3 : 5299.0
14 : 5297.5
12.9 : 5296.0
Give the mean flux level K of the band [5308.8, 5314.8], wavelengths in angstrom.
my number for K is 14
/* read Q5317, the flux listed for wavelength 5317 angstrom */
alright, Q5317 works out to 12.6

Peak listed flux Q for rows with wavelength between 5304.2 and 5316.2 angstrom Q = 15.8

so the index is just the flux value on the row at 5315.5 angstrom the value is 12.5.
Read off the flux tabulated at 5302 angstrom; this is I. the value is 8.86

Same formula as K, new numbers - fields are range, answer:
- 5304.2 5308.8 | 11.8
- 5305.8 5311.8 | 13.3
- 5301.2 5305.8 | 10.2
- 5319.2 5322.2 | 11.4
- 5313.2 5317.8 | 13.4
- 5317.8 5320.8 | 12.8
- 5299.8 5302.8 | 10.8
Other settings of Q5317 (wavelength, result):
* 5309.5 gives 12.9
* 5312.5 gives 12.1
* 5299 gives 12.3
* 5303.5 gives 10.9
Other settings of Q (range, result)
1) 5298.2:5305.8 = 12.9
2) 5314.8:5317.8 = 12.6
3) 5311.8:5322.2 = 15.2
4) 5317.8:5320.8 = 14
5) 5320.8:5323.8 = 12.7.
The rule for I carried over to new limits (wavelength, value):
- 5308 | 13.2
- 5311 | 15.8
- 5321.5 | 11.2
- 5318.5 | 14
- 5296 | 12.9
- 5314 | 15.2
